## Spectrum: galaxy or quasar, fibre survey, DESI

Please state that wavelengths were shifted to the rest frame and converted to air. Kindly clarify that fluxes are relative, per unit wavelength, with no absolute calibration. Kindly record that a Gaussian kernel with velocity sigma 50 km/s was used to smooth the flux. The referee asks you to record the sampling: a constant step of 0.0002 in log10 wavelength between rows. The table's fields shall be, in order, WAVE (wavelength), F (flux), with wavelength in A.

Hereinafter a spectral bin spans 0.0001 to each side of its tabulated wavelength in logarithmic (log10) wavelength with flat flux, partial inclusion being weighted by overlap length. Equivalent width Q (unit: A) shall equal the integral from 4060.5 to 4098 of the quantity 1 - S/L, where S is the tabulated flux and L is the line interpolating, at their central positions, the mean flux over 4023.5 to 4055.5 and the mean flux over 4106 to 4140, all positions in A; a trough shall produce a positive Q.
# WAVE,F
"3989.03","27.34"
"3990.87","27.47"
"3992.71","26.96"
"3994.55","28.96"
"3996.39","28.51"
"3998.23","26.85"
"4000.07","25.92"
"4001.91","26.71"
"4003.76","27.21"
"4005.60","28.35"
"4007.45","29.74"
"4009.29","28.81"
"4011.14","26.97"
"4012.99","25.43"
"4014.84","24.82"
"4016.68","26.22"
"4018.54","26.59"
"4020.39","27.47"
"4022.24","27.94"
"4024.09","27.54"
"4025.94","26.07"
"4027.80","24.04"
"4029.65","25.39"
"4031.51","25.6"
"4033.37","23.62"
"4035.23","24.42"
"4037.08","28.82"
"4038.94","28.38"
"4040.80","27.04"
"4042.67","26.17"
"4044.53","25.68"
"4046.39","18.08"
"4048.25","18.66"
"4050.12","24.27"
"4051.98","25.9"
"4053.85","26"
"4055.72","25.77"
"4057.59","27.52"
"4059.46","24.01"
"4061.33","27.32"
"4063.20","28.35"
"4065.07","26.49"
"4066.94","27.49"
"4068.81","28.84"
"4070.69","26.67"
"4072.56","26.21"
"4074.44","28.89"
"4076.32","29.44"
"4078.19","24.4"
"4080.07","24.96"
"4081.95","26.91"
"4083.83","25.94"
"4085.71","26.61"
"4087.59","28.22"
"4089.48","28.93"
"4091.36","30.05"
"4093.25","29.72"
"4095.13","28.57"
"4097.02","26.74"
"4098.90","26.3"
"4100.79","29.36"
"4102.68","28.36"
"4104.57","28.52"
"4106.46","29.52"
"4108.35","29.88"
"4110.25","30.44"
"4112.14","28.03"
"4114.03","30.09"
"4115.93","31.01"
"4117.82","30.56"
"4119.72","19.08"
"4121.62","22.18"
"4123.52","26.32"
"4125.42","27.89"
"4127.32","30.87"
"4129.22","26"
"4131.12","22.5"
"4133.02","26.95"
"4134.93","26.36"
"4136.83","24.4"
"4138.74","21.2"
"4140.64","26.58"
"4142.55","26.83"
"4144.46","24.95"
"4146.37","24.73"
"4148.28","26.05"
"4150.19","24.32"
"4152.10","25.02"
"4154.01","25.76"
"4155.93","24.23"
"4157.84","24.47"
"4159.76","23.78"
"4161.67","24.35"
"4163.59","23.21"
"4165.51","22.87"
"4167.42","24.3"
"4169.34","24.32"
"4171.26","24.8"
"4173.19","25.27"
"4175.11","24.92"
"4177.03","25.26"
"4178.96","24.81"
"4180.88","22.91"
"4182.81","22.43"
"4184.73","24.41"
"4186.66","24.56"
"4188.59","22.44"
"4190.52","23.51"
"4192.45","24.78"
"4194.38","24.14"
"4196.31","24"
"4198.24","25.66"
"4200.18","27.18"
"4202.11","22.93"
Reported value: -2.4 A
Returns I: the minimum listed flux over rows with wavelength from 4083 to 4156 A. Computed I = 19.08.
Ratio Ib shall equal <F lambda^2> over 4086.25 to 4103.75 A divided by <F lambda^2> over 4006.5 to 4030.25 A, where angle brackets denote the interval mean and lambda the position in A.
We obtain 1.11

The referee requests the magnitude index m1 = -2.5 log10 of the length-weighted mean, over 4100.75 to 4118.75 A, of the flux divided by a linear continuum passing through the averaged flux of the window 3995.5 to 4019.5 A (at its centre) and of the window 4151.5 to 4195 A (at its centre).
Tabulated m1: -0.17 mag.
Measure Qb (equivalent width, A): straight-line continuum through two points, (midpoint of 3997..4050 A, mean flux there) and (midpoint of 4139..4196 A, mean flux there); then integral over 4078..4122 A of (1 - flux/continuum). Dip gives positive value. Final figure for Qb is -4.6 A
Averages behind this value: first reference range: 26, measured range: 27.8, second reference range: 24.4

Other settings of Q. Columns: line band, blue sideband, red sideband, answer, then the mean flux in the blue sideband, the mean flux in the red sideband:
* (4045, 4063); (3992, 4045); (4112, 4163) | 1.4 A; 26.8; 25.7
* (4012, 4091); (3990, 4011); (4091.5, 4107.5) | 5.5 A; 27.7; 28.5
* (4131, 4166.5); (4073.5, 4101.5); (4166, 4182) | 1.0 A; 27.7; 24.5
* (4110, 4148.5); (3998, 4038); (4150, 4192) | -2.2 A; 26.6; 24.2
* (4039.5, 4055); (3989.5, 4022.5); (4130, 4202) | 1.4 A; 27.3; 24.5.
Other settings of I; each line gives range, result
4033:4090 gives 18.08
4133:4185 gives 21.2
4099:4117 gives 28.03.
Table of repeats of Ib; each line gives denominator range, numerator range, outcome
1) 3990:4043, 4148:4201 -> 0.98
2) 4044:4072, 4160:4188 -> 1.00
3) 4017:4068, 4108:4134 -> 1.10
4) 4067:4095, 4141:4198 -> 0.92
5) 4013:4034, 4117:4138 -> 1.04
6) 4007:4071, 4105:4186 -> 1.03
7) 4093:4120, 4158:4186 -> 0.87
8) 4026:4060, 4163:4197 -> 1.03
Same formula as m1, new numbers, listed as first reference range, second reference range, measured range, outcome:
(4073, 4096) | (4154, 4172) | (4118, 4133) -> 0.02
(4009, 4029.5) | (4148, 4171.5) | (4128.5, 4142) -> -0.01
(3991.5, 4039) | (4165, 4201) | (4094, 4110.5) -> -0.12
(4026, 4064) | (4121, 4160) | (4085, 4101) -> -0.12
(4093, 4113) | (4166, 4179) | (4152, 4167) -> 0.06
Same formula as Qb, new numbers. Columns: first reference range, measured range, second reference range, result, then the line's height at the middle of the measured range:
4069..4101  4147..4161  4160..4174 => -0.1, 24.7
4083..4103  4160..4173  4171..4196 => 0.4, 24.9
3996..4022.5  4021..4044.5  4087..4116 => 1.1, 27.6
